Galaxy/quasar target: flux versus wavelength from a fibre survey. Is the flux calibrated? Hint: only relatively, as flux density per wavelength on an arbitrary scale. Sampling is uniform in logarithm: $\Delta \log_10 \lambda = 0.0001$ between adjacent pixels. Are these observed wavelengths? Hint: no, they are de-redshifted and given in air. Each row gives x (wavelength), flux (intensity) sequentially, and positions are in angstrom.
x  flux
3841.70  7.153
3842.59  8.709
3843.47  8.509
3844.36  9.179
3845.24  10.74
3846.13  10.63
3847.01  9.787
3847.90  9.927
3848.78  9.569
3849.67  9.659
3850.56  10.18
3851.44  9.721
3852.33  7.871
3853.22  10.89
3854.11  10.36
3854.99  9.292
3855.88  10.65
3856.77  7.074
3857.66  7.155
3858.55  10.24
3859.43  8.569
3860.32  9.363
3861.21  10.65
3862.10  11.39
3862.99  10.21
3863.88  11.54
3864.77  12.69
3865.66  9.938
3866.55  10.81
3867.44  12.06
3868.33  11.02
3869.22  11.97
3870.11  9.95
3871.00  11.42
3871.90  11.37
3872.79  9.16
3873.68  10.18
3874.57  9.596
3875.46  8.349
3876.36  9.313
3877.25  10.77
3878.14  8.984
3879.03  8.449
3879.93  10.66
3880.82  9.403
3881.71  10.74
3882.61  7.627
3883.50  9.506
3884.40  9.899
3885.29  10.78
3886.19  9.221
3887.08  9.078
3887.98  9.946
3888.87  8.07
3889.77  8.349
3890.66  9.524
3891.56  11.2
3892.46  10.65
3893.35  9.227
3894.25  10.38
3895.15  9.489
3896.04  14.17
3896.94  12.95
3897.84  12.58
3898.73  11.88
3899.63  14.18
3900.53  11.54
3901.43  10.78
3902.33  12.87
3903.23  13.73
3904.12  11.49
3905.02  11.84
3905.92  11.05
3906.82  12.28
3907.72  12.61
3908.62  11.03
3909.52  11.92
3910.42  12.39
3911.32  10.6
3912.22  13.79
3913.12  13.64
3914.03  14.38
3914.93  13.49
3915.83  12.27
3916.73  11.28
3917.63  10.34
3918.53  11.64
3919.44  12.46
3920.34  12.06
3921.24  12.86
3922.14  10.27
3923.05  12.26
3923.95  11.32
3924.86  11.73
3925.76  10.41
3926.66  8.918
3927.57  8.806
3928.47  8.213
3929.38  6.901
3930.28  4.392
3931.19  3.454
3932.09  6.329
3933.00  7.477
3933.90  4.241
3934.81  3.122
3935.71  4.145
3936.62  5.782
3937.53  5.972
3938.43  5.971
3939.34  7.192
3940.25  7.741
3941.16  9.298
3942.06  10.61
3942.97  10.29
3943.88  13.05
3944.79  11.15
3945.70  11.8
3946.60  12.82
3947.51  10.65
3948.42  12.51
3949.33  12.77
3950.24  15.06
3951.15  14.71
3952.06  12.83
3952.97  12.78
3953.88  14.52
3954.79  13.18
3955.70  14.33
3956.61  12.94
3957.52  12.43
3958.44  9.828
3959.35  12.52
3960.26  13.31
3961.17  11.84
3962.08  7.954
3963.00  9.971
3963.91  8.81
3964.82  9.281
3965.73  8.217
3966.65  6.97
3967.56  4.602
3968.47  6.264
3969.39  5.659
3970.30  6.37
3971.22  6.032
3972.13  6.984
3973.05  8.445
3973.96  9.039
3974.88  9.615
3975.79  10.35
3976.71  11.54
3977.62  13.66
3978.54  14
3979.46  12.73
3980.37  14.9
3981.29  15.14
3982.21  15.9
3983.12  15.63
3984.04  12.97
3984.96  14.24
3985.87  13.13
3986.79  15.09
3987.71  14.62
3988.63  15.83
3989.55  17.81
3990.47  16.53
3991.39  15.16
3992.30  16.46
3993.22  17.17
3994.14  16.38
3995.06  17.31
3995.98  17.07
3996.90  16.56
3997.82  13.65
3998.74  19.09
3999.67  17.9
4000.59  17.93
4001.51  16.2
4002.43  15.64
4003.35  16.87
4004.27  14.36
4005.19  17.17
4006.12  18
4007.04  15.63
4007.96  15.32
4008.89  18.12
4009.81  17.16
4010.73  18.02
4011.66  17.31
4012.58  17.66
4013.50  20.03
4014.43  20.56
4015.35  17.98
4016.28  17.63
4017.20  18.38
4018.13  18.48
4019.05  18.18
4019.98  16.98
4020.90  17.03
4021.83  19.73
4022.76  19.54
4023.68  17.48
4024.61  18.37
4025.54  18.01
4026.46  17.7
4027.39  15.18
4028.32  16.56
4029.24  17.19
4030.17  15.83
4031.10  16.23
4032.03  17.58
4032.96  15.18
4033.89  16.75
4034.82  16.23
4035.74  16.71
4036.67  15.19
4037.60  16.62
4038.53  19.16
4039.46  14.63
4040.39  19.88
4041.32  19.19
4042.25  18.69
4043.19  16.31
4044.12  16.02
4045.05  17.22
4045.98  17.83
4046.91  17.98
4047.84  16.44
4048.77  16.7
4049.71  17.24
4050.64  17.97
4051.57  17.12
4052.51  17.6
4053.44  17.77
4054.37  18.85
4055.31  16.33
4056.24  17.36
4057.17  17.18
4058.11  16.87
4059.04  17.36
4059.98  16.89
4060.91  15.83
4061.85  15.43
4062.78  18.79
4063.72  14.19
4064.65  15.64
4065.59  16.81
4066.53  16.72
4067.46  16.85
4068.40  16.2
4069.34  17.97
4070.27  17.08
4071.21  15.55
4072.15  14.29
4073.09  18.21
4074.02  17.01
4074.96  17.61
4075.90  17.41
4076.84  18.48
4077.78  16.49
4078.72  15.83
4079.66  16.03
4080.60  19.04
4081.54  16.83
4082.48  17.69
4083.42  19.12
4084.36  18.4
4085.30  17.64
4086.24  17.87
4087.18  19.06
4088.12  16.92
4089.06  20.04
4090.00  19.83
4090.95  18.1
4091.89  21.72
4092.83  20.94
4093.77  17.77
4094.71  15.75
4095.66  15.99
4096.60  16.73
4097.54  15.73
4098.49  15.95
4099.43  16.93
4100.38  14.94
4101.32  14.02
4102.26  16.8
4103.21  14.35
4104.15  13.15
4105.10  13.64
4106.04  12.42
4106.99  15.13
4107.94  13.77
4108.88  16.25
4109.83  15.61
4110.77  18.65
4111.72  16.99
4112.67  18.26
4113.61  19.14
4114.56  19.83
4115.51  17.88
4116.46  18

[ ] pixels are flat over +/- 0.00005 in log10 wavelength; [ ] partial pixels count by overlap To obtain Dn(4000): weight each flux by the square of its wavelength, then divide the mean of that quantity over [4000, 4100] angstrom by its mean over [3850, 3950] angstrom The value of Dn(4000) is 1.83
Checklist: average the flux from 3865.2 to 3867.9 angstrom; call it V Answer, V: 11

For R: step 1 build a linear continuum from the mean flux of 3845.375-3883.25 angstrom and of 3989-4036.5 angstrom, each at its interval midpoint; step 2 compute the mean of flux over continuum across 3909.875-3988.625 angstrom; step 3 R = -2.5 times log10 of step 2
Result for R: 0.31 mag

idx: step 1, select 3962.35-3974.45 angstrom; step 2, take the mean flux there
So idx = 7.44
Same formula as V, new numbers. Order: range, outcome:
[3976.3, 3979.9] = 13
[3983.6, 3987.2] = 13.9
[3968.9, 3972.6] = 6.25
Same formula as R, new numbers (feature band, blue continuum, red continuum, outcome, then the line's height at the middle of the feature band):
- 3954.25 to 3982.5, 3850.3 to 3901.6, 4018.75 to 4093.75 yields 0.31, 13.9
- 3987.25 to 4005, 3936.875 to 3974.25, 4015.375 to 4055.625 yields -0.19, 13.8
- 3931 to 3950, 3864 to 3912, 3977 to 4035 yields 0.49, 13.4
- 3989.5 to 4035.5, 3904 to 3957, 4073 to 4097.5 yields -0.19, 14.5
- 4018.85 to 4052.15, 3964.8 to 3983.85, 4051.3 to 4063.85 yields -0.14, 15.2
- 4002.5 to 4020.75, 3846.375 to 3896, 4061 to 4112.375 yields -0.21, 14.4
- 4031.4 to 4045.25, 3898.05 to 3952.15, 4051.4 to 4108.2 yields -0.13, 15.2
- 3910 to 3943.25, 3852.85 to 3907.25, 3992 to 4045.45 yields 0.33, 12.7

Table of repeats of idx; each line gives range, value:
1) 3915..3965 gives 10.2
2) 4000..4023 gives 17.6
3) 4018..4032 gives 17.5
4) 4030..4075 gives 16.9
